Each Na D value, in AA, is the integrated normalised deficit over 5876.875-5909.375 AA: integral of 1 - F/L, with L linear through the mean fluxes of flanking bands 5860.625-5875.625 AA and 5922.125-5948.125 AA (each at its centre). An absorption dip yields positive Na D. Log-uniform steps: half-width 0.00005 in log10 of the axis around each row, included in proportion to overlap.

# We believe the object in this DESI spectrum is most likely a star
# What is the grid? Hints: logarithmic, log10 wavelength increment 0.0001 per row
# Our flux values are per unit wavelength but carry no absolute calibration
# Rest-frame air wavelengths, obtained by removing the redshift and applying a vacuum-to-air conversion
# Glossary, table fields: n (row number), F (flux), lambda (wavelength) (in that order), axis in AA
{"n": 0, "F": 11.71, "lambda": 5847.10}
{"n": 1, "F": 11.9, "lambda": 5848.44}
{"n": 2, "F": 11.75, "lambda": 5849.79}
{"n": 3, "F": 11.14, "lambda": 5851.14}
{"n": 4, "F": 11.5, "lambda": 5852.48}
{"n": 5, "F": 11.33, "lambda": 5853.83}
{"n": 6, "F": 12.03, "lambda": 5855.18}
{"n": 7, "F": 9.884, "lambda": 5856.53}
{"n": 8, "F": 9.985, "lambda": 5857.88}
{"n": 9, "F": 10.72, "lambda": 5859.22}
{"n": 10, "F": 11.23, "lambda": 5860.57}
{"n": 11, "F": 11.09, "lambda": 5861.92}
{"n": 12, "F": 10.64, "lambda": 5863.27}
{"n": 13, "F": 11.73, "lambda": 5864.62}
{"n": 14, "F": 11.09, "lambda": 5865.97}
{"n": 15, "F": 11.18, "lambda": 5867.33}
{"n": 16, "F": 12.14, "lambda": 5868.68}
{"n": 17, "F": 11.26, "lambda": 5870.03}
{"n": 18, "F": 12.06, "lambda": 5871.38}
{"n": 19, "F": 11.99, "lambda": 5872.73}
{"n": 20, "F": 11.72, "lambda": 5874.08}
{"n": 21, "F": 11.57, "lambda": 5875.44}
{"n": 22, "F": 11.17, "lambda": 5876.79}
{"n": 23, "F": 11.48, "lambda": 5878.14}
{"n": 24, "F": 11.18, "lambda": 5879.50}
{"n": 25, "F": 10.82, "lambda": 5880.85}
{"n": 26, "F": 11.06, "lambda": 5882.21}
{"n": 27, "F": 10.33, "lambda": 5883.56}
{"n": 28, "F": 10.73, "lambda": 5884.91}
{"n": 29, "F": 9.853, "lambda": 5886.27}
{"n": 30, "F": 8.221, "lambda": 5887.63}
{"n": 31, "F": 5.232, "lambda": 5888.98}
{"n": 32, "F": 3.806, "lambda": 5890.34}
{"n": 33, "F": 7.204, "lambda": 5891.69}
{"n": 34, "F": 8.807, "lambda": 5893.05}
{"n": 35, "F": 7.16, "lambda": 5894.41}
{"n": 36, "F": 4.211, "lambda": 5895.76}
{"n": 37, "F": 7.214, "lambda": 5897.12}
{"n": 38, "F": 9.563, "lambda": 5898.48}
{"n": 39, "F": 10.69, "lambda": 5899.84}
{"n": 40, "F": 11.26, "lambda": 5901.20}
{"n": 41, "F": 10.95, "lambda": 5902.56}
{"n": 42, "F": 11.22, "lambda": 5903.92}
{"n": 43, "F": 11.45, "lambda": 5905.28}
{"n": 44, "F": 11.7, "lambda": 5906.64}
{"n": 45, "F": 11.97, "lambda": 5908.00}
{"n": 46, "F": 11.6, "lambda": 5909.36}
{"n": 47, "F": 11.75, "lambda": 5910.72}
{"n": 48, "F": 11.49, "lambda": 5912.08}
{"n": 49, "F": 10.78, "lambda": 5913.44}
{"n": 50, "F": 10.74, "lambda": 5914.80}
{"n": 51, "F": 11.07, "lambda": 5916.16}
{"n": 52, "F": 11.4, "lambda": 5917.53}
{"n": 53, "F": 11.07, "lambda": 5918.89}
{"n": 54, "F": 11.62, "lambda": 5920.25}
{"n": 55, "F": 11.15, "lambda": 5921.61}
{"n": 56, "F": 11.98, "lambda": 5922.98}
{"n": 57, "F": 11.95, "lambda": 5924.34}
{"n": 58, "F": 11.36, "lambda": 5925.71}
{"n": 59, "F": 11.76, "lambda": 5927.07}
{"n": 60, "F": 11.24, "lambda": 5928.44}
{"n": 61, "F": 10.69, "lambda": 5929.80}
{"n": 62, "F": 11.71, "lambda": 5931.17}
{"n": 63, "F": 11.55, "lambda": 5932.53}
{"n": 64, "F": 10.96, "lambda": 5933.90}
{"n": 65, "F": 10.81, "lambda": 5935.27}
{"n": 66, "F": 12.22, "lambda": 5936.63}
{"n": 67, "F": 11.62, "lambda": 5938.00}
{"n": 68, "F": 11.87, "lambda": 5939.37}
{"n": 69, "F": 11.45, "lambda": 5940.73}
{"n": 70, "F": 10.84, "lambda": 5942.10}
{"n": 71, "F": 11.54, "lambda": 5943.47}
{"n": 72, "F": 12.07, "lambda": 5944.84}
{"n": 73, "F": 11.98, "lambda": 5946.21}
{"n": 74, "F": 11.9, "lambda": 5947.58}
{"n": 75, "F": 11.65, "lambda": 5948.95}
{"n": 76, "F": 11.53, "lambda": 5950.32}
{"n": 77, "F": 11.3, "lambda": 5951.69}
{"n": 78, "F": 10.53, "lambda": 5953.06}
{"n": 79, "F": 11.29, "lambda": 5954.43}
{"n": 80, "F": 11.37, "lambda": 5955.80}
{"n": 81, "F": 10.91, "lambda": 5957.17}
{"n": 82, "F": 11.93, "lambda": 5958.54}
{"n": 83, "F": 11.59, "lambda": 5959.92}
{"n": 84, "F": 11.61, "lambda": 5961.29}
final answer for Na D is 5.7 AA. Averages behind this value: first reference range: 11.5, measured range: 9.47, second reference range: 11.5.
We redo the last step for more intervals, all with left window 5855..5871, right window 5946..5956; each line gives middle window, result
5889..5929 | 3.8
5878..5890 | 1.6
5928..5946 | -0.1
